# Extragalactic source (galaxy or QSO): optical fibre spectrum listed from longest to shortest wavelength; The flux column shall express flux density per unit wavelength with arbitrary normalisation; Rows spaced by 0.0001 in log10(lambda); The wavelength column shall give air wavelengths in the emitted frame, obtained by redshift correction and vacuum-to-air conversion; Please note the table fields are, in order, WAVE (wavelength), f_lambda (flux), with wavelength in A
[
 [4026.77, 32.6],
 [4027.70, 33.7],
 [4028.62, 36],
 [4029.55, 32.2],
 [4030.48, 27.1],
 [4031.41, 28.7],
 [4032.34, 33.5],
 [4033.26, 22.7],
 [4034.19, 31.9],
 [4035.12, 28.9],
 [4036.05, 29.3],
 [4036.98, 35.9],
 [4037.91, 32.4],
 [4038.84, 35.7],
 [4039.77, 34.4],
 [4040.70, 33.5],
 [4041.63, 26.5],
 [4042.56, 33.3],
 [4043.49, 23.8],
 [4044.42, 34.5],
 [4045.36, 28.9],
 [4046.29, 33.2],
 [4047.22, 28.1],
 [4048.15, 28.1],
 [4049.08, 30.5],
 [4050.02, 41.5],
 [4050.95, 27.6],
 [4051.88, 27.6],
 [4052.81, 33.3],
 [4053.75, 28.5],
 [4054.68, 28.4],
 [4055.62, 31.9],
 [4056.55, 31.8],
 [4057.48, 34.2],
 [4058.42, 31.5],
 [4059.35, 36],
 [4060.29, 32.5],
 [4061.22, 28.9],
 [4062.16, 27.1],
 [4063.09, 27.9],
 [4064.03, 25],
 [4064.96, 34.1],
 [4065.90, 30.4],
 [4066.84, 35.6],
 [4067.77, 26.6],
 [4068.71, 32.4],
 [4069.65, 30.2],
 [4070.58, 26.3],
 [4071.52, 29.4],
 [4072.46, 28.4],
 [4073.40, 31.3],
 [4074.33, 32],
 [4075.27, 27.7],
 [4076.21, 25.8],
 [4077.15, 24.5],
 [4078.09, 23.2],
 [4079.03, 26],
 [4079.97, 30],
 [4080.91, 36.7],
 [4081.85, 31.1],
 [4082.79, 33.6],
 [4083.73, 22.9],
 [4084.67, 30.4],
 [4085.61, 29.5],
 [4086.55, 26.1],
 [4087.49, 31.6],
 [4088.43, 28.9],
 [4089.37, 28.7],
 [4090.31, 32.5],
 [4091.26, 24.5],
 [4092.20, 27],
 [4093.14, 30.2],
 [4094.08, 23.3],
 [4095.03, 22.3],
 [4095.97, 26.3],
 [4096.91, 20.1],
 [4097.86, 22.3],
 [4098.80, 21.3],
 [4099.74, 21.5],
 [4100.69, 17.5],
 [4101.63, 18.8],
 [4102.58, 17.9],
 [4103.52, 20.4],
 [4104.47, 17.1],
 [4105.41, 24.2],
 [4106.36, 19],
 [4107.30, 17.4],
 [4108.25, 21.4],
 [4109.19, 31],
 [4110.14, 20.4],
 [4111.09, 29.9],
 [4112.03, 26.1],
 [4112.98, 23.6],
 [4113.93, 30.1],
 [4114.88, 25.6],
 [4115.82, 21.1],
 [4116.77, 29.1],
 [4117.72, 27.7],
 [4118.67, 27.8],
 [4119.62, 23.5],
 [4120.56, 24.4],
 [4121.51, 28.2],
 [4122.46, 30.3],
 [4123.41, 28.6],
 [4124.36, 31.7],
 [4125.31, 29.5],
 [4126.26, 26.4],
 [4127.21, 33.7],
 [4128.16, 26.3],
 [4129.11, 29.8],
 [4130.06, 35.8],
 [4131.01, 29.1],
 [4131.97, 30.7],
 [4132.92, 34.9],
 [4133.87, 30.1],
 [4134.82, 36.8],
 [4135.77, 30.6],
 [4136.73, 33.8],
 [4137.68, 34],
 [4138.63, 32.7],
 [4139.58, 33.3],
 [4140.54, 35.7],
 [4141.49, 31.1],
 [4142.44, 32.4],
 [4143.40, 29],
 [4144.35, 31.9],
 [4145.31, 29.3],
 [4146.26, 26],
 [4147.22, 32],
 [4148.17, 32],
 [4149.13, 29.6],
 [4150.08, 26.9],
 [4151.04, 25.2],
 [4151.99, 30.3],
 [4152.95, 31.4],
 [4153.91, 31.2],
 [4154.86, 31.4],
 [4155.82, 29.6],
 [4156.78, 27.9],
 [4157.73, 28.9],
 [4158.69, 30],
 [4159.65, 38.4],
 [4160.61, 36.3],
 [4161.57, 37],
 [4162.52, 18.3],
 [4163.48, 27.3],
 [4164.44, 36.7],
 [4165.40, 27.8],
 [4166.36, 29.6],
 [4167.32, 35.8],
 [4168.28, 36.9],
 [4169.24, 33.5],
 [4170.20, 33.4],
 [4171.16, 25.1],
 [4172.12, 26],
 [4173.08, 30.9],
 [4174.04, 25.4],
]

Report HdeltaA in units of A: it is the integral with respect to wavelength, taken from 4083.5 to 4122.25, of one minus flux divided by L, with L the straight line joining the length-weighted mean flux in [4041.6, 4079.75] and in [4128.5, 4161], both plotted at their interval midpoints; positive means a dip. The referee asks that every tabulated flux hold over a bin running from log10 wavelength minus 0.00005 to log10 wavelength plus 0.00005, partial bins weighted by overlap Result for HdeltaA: 7.5 A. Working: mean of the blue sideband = 29.9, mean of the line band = 24.7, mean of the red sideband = 31.4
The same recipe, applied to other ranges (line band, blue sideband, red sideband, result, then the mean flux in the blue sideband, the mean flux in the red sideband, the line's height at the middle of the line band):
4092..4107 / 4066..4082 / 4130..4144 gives 4.4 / 29.2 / 32.6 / 30.6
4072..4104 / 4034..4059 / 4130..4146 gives 5.5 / 31.3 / 32.2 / 31.7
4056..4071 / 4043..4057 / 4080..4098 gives -0.5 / 30.5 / 27.9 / 29.6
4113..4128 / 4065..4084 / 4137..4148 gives 1.6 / 29.4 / 31.7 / 30.9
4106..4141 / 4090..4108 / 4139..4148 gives -1.8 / 22.2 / 31.2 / 27.2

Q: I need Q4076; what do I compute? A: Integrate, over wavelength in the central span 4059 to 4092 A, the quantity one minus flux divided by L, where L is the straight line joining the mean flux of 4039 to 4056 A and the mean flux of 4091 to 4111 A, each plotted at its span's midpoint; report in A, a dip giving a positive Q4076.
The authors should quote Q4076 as -3.8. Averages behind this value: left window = 30.8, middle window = 29.3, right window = 22.2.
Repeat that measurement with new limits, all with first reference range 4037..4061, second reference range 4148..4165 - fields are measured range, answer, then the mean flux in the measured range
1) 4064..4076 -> 0.5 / 30.1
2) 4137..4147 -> -0.3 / 31.6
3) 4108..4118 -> 1.6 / 26.1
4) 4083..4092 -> 0.8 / 28.5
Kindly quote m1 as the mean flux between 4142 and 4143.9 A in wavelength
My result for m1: 30.7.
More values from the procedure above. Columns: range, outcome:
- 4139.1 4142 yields 33.4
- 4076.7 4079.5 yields 24.5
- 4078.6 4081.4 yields 31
